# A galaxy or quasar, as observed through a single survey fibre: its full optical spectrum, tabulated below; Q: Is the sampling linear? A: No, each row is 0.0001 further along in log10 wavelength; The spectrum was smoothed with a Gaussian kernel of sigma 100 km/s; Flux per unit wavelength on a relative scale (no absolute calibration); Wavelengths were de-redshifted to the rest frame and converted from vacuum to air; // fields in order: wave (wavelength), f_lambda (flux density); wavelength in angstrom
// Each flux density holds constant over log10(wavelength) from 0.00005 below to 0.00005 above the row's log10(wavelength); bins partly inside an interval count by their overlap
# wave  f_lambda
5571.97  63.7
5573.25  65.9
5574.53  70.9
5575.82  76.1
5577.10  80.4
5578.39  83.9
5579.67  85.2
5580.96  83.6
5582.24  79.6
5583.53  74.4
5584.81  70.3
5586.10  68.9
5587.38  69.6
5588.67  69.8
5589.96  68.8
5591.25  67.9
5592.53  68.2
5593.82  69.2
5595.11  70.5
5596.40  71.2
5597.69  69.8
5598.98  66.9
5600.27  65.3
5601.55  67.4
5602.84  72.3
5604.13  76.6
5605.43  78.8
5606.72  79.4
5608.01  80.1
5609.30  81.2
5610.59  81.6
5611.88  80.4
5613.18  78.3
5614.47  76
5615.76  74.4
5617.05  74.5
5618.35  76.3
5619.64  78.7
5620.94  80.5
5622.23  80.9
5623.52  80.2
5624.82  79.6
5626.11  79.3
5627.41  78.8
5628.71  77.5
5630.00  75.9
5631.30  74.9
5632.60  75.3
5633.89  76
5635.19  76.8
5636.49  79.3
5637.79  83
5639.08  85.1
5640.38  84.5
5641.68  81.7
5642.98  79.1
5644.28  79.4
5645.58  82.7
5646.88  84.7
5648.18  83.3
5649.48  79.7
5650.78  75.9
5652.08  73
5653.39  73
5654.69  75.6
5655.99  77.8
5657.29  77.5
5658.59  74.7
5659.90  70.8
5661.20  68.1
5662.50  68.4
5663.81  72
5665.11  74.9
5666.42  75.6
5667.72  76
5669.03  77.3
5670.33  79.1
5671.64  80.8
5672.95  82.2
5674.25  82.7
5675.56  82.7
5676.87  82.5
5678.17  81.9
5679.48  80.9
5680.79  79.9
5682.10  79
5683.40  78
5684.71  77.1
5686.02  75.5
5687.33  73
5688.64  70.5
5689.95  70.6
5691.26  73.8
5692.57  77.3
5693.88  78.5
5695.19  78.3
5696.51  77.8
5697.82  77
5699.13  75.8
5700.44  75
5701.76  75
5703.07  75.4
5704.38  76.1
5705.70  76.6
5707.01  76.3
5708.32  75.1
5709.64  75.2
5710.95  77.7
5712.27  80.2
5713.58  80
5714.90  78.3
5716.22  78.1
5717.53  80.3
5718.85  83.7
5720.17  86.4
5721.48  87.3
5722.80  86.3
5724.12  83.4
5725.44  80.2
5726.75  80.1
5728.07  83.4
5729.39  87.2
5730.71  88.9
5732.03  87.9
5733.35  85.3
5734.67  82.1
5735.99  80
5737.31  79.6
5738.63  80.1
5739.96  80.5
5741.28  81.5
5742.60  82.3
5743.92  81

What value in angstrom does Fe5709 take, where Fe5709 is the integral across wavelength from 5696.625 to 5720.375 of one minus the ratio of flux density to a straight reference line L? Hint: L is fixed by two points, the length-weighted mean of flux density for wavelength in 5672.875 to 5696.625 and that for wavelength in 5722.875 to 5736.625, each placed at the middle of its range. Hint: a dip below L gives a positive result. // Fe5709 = 1.0 angstrom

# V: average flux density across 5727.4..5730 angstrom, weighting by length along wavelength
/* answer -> 85.2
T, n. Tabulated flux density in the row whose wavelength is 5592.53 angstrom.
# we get 68.2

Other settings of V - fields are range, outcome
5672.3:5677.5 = 82.5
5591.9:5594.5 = 68.6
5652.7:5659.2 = 75.7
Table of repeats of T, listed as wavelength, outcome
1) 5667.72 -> 76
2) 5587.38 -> 69.6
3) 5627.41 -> 78.8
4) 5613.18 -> 78.3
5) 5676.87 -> 82.5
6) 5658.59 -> 74.7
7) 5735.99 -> 80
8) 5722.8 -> 86.3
